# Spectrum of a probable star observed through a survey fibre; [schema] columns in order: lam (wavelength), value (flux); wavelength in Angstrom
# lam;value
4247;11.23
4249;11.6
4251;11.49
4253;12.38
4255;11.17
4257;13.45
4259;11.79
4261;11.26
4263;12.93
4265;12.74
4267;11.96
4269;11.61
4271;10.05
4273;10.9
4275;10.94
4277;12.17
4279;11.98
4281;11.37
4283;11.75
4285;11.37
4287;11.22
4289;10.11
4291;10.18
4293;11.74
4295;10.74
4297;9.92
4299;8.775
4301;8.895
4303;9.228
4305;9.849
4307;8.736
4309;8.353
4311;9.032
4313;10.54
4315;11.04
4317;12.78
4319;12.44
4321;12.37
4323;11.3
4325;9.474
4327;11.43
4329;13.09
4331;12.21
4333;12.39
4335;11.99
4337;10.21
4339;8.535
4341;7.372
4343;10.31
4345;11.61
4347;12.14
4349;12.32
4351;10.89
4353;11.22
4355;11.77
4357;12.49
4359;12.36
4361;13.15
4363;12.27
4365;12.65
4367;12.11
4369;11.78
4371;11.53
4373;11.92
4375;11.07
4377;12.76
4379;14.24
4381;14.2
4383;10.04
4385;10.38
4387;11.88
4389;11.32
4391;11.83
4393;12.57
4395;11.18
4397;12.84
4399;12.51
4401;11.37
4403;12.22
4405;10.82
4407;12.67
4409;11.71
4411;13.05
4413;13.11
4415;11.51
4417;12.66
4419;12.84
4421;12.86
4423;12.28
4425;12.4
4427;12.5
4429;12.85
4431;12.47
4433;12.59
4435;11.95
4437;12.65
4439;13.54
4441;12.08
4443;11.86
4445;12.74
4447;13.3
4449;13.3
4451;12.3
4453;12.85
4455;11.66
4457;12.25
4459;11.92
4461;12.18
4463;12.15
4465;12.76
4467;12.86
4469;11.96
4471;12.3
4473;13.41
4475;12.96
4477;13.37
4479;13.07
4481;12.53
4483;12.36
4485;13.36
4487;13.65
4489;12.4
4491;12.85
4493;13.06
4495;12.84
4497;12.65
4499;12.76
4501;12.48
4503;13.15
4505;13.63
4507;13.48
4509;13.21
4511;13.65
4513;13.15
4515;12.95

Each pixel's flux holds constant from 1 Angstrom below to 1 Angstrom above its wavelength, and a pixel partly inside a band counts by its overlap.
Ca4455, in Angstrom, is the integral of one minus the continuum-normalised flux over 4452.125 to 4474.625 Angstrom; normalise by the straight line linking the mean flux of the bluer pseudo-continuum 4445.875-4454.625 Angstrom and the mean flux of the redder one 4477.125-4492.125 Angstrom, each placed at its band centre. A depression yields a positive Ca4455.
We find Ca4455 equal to 0.8 Angstrom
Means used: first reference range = 12.8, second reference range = 12.9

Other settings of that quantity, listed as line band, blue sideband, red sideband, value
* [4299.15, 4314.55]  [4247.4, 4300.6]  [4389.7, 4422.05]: 3.0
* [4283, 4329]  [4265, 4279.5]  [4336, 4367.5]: 3.5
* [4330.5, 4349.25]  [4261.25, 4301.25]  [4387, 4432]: 1.3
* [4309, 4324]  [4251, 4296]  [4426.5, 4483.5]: 0.8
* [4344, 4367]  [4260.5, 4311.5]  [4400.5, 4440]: -1.0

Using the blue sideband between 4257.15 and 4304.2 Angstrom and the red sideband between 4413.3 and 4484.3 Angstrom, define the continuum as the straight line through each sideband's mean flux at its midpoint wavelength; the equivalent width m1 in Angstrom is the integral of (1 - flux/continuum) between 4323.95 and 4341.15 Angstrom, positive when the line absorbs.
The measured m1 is 0.9 Angstrom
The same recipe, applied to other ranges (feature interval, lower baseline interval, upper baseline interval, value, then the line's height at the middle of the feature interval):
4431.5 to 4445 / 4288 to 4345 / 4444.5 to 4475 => -0.3 Angstrom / 12.2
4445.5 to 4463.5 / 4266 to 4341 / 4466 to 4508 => 0.1 Angstrom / 12.5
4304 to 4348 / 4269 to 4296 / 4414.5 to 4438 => 2.9 Angstrom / 11.5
